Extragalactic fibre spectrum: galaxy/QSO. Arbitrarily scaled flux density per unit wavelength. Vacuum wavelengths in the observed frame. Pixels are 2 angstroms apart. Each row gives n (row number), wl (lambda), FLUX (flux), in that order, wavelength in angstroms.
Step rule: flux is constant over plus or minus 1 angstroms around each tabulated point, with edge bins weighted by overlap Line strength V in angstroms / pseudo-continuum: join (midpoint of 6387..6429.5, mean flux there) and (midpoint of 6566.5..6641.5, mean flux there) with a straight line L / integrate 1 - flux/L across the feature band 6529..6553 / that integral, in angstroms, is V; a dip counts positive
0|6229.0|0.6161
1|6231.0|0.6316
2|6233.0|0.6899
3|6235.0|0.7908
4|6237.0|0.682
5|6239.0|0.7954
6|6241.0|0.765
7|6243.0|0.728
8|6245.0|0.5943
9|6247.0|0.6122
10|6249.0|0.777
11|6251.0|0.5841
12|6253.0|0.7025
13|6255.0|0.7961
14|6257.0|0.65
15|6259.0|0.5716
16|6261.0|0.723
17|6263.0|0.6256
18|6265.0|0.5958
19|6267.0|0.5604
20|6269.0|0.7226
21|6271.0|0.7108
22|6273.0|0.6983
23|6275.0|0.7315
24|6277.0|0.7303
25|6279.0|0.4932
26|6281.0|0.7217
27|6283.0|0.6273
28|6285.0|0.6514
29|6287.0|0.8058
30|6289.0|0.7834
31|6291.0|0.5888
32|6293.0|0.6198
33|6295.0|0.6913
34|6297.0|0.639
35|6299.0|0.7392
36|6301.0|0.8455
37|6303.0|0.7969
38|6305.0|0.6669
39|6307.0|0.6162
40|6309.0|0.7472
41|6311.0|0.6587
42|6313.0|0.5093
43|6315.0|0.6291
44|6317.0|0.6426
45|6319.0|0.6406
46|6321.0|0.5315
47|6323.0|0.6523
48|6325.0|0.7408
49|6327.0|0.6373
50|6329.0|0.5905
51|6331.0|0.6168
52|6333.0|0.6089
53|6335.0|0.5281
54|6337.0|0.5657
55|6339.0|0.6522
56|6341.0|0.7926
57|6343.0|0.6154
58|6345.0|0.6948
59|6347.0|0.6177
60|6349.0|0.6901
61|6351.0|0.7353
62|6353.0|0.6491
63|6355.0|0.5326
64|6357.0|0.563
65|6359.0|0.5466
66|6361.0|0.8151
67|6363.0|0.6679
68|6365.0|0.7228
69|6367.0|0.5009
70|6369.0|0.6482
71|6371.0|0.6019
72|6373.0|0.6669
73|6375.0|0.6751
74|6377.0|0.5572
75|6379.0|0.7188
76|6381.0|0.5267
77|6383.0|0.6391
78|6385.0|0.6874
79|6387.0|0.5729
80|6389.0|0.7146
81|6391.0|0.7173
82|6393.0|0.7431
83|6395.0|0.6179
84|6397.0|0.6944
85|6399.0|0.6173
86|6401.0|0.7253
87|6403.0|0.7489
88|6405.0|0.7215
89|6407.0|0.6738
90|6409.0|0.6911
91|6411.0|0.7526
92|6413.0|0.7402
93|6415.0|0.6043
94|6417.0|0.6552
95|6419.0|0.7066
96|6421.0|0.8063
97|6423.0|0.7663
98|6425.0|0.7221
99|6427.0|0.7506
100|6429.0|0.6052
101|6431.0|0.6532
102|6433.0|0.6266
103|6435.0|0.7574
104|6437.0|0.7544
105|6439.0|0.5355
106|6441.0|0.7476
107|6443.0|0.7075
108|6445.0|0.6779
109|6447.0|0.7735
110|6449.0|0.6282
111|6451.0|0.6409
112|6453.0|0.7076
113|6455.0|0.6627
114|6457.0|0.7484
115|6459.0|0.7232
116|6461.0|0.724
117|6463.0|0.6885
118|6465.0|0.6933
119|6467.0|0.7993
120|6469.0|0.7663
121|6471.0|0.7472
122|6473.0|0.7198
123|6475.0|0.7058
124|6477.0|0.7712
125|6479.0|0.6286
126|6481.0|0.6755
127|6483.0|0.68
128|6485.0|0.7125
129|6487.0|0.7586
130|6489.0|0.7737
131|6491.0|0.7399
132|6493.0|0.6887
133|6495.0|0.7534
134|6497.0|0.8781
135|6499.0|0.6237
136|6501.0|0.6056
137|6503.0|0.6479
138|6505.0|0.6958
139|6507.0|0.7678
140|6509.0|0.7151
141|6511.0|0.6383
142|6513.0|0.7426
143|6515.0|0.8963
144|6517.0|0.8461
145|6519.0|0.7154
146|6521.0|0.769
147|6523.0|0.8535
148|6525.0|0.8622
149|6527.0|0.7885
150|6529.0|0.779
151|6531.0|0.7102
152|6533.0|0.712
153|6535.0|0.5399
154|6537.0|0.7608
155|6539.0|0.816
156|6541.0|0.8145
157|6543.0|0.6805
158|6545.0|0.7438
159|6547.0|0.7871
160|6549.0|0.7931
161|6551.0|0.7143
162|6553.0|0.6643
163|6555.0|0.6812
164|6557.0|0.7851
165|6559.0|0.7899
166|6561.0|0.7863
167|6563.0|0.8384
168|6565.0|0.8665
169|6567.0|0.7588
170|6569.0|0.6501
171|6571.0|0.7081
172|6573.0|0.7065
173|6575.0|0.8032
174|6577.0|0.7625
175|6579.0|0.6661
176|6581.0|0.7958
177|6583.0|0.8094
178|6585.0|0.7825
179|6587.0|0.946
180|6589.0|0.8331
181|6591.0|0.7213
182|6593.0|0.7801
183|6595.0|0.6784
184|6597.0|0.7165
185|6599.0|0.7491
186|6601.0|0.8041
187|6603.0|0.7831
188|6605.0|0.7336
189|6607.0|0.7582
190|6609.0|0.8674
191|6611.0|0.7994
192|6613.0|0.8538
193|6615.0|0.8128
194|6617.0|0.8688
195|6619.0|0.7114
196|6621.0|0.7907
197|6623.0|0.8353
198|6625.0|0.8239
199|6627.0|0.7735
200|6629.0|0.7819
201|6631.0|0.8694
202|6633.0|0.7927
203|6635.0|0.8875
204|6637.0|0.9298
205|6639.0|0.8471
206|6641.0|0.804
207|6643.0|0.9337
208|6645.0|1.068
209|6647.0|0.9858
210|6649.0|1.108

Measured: 0.9 angstroms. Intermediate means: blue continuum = 0.702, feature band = 0.733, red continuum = 0.789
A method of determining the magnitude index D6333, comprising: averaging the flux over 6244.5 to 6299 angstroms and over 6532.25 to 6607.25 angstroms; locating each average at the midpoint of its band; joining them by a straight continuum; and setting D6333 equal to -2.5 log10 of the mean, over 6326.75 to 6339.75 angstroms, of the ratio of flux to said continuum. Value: 0.15 mag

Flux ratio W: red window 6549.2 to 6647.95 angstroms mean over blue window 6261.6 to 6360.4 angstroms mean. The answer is 1.2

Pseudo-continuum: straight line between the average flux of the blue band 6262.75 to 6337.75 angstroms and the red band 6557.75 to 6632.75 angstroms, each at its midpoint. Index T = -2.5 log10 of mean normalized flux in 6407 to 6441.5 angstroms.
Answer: 0.021 mag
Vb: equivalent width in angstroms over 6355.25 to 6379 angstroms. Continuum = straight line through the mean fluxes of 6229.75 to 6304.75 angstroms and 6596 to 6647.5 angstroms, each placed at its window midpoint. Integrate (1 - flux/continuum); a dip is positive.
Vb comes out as 3.1 angstroms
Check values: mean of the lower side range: 0.688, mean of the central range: 0.634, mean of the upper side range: 0.829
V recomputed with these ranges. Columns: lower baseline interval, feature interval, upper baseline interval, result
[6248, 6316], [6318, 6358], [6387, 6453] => 2.99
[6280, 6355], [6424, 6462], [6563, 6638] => 1.41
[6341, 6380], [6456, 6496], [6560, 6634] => -0.61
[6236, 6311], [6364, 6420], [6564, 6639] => 4.48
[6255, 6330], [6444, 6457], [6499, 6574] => 0.55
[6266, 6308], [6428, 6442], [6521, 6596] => 1.14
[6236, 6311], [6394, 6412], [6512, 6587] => 0.72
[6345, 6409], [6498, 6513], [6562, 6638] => 1.20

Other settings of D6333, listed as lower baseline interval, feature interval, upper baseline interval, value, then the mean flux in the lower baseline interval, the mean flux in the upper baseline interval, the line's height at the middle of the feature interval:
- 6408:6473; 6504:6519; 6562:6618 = -0.02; 0.705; 0.78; 0.741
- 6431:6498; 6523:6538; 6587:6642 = 0.01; 0.714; 0.803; 0.753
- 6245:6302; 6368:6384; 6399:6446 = 0.10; 0.677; 0.7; 0.693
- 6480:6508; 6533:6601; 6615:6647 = 0.04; 0.714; 0.851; 0.787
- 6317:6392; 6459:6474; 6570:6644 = -0.04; 0.639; 0.798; 0.709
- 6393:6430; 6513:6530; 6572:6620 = -0.08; 0.701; 0.781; 0.749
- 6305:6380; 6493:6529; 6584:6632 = -0.02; 0.638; 0.795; 0.737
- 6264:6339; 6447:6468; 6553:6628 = 0.03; 0.658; 0.778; 0.722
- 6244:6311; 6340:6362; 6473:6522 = 0.06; 0.679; 0.726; 0.695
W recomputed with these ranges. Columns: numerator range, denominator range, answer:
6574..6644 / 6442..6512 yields 1.13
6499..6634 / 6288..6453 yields 1.15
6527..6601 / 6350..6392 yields 1.18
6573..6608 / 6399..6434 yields 1.10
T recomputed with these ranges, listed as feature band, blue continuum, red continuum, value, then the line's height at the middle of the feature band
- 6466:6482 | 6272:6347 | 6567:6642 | 0.01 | 0.733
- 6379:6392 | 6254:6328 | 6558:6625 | 0.09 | 0.705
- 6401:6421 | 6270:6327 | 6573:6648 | 0.03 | 0.725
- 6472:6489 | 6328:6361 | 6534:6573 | -0.01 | 0.705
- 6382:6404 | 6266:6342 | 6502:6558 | 0.03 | 0.696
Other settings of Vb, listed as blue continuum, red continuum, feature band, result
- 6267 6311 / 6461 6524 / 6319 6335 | 1.82 angstroms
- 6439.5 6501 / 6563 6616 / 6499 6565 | -0.12 angstroms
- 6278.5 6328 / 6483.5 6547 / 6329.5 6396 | 4.59 angstroms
